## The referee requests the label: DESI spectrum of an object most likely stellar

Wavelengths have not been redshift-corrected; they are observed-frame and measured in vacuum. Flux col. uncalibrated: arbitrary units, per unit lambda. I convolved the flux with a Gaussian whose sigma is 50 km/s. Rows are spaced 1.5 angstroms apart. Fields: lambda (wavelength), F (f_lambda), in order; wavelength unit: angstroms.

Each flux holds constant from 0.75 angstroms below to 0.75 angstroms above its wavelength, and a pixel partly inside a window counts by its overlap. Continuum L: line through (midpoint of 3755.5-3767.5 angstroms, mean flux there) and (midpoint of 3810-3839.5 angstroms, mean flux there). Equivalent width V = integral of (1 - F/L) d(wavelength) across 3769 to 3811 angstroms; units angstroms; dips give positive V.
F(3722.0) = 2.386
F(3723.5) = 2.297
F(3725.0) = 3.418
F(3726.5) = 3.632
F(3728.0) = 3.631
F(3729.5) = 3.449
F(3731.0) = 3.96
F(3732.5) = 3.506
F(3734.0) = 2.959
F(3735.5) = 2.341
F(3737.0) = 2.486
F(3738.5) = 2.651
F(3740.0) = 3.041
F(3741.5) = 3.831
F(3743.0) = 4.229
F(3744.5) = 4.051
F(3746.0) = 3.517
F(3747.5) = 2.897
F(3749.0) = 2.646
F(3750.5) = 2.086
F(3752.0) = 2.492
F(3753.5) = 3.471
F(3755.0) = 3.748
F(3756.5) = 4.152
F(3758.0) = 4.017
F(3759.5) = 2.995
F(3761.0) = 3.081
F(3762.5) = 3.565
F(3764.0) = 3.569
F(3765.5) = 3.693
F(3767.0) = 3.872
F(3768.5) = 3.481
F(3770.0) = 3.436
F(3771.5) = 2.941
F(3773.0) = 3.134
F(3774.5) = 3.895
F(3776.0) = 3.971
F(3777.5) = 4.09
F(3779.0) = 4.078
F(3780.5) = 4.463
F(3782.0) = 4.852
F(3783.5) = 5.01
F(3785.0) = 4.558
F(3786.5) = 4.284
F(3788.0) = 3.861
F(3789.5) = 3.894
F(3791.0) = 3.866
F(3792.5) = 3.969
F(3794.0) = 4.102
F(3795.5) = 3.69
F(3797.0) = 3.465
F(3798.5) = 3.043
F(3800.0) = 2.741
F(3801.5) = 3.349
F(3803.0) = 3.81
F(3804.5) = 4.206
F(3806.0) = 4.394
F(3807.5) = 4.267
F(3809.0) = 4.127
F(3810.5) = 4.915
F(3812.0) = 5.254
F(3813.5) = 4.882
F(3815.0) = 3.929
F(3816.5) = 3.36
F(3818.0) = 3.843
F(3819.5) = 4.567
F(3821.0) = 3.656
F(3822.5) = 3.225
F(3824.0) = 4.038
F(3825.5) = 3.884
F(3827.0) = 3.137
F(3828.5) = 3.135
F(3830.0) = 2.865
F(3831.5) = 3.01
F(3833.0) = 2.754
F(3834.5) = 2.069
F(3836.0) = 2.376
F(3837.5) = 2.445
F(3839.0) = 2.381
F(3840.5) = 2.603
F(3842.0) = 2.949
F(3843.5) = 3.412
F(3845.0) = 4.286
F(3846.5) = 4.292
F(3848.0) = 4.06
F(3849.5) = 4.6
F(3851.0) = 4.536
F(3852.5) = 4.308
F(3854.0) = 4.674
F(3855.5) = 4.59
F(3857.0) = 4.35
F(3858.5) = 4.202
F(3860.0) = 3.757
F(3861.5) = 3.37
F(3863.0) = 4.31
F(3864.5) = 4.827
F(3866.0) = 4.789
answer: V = -4.5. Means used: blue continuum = 3.62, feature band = 3.93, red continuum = 3.48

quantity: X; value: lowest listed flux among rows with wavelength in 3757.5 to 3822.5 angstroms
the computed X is 2.741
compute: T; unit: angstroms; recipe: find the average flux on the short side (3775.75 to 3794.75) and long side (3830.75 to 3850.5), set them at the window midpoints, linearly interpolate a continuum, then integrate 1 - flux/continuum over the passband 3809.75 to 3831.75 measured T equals -1.76 angstroms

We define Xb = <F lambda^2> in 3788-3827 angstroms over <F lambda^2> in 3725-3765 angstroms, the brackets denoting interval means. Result 1.2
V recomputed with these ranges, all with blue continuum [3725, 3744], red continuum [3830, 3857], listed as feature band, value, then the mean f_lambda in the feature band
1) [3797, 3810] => -1.19 angstroms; 3.75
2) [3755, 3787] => -4.49 angstroms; 3.86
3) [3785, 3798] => -1.90 angstroms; 3.91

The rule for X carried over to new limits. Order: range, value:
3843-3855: 3.412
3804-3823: 3.225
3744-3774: 2.086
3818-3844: 2.069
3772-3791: 3.134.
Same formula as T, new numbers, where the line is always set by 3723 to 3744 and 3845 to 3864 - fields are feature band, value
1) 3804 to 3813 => -1.53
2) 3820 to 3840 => 5.13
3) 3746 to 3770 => 1.00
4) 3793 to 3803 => 0.93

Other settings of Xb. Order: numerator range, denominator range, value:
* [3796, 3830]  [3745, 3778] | 1.16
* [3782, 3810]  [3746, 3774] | 1.22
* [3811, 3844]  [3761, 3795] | 0.88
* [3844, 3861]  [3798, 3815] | 1.08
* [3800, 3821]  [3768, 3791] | 1.05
